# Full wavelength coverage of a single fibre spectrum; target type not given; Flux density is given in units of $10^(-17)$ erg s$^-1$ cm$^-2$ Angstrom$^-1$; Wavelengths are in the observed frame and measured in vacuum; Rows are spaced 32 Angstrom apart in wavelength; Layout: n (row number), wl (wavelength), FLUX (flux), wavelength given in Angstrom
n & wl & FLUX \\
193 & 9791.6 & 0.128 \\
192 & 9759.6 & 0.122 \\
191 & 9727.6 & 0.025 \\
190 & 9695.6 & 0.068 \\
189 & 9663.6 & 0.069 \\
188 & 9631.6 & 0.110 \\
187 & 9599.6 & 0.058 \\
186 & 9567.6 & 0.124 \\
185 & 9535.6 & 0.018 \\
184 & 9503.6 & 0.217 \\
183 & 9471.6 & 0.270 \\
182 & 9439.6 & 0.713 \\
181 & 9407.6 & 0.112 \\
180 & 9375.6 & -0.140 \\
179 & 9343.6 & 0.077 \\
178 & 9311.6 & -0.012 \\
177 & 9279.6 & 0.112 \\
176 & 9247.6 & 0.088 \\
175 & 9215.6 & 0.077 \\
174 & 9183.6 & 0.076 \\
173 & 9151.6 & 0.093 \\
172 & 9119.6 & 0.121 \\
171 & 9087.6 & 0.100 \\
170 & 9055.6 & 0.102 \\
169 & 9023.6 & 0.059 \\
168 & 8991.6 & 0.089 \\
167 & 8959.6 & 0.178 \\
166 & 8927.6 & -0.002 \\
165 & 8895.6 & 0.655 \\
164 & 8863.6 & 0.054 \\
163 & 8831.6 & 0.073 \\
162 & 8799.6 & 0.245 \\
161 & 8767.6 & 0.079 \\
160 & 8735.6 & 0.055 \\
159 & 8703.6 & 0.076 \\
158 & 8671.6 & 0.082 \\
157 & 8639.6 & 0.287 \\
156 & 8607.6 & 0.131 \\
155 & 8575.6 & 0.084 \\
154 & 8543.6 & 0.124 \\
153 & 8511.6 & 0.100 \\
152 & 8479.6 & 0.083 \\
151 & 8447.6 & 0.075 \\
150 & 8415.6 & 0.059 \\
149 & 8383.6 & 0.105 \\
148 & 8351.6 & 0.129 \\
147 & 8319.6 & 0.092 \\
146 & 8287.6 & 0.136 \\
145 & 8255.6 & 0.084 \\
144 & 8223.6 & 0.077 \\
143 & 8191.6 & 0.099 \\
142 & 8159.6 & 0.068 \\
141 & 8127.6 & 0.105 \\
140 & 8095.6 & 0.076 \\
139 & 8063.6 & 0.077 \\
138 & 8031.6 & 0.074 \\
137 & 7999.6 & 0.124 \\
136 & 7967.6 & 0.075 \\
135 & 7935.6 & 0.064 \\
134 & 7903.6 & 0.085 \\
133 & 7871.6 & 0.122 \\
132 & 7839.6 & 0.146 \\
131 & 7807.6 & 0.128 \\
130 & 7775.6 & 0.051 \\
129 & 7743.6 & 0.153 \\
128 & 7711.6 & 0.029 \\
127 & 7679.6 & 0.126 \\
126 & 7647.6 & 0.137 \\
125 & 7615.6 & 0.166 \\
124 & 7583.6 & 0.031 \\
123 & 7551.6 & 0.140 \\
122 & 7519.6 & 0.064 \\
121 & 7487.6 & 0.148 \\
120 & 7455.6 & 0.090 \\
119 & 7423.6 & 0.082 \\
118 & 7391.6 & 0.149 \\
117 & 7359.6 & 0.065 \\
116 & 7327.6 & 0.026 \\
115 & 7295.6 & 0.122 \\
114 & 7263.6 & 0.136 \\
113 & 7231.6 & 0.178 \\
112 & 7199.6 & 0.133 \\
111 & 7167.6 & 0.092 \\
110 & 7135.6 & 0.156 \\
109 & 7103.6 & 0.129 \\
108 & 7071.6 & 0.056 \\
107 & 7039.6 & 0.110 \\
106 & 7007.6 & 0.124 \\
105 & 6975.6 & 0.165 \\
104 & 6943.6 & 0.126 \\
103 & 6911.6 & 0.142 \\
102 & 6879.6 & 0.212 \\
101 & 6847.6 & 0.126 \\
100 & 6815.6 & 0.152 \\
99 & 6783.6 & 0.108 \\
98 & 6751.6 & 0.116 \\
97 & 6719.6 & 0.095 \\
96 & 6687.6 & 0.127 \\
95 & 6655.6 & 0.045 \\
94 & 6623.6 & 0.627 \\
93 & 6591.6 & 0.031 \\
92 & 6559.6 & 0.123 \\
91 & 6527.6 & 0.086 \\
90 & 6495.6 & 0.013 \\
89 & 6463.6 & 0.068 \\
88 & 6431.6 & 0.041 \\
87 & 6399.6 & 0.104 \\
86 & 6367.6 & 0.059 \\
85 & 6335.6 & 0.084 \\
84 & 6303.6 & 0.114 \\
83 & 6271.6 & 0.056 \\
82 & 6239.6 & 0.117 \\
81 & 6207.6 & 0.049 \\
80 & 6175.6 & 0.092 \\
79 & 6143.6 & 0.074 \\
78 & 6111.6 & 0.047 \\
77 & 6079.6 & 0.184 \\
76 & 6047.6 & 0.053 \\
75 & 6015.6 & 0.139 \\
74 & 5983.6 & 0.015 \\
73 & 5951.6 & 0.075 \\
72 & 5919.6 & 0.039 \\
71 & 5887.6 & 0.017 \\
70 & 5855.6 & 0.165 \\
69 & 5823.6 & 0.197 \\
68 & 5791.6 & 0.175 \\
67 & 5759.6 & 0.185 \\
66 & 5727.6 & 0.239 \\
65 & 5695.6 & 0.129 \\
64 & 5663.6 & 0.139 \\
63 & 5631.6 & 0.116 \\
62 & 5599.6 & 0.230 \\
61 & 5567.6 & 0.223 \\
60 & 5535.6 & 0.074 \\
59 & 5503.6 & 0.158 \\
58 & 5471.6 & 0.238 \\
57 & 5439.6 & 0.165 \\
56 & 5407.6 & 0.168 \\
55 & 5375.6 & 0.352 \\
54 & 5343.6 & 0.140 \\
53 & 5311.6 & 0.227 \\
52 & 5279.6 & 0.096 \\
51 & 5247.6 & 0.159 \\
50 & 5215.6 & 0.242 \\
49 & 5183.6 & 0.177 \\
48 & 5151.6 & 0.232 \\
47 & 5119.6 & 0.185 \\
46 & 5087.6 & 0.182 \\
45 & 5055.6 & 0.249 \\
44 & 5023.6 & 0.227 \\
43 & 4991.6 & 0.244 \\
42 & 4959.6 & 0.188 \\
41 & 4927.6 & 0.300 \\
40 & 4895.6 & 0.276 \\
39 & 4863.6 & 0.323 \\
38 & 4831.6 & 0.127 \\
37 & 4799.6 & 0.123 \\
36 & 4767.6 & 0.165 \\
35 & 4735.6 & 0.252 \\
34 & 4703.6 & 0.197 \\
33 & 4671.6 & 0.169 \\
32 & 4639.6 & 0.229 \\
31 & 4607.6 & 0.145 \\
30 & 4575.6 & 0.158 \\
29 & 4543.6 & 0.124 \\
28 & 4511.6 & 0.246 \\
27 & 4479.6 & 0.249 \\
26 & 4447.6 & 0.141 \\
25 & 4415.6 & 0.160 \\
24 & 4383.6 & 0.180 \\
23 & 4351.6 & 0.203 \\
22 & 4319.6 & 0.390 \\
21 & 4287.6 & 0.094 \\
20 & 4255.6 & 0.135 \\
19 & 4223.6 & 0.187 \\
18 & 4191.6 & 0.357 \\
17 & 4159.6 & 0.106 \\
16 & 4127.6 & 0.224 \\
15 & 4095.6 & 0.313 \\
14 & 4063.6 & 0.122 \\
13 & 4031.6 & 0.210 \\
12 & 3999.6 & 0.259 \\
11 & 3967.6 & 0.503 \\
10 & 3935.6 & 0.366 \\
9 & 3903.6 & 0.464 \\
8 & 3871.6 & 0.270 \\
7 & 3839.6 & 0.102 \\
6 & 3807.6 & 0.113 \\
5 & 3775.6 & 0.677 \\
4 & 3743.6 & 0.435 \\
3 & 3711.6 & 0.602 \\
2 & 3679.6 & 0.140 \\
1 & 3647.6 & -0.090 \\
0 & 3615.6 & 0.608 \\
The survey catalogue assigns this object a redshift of 0.78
